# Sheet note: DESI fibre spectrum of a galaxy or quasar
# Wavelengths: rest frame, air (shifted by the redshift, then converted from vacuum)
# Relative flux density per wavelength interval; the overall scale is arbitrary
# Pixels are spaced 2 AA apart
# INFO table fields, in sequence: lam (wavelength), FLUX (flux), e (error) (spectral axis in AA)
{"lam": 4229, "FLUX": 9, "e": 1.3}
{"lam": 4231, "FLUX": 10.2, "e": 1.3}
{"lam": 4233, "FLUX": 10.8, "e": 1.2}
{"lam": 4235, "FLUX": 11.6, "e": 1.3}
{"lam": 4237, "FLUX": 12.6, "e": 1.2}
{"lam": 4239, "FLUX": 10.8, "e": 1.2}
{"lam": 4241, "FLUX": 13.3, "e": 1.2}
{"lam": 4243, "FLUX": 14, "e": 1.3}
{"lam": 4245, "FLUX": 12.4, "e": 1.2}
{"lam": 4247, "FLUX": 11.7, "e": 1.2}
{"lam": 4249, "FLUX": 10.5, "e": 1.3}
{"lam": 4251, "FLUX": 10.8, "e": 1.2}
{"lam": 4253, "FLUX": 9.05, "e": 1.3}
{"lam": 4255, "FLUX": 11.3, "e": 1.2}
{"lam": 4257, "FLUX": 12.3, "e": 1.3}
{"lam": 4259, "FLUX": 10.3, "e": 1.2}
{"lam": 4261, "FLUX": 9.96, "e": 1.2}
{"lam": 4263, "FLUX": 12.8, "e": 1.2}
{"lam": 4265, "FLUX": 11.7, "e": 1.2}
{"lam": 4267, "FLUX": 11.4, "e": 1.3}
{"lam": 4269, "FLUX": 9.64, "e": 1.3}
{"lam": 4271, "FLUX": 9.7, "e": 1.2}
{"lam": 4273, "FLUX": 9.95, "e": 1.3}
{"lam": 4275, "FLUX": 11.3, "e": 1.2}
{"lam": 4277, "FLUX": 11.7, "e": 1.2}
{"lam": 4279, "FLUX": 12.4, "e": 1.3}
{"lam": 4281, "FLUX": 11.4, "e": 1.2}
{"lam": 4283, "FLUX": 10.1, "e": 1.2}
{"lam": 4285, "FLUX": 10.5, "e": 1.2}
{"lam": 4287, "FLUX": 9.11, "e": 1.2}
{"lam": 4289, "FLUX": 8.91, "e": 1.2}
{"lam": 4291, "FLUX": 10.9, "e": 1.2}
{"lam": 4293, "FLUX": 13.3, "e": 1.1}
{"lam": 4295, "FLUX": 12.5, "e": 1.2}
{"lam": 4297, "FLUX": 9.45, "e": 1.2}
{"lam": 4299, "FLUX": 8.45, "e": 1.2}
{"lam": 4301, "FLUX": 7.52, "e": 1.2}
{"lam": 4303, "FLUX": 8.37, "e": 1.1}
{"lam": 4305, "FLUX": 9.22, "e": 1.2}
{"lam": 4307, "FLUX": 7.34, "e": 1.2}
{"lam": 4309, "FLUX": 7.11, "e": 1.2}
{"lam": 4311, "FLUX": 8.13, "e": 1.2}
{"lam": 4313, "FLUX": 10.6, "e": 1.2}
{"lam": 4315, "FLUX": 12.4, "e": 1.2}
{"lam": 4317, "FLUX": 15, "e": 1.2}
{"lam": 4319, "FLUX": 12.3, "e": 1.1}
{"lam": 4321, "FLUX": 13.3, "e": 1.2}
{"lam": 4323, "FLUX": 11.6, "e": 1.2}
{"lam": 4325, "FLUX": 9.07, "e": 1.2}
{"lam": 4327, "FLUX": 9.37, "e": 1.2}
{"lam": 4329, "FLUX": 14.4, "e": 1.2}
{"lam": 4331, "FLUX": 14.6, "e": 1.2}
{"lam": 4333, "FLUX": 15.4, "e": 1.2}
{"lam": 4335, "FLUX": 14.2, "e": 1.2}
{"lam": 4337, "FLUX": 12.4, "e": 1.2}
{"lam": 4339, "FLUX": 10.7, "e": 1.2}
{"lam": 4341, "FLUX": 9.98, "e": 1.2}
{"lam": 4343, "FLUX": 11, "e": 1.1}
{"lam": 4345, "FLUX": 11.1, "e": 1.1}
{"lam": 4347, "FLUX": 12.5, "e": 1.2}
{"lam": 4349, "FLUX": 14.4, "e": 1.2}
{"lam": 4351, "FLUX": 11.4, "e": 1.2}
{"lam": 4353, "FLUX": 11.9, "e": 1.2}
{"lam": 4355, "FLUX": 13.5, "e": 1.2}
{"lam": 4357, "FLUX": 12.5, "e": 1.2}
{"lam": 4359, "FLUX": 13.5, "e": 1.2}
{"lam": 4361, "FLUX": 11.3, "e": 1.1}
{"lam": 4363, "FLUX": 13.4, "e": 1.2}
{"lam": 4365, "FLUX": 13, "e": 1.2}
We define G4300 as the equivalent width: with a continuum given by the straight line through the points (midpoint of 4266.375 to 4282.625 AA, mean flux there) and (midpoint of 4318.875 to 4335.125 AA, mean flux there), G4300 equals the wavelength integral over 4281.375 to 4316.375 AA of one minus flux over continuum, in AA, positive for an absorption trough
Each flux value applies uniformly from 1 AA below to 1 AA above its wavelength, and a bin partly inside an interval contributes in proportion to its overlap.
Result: 5.8 AA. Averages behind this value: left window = 10.9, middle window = 9.73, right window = 12.6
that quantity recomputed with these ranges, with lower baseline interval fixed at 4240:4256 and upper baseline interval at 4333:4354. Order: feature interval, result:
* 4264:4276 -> 1.2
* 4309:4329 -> 1.2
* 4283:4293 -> 1.4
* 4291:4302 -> 1.5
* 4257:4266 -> 0.3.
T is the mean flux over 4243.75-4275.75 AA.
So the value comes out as 10.9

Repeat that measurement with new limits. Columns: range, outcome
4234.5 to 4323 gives 10.8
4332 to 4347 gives 12.1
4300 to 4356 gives 11.4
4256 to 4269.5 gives 11.2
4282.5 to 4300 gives 10.4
